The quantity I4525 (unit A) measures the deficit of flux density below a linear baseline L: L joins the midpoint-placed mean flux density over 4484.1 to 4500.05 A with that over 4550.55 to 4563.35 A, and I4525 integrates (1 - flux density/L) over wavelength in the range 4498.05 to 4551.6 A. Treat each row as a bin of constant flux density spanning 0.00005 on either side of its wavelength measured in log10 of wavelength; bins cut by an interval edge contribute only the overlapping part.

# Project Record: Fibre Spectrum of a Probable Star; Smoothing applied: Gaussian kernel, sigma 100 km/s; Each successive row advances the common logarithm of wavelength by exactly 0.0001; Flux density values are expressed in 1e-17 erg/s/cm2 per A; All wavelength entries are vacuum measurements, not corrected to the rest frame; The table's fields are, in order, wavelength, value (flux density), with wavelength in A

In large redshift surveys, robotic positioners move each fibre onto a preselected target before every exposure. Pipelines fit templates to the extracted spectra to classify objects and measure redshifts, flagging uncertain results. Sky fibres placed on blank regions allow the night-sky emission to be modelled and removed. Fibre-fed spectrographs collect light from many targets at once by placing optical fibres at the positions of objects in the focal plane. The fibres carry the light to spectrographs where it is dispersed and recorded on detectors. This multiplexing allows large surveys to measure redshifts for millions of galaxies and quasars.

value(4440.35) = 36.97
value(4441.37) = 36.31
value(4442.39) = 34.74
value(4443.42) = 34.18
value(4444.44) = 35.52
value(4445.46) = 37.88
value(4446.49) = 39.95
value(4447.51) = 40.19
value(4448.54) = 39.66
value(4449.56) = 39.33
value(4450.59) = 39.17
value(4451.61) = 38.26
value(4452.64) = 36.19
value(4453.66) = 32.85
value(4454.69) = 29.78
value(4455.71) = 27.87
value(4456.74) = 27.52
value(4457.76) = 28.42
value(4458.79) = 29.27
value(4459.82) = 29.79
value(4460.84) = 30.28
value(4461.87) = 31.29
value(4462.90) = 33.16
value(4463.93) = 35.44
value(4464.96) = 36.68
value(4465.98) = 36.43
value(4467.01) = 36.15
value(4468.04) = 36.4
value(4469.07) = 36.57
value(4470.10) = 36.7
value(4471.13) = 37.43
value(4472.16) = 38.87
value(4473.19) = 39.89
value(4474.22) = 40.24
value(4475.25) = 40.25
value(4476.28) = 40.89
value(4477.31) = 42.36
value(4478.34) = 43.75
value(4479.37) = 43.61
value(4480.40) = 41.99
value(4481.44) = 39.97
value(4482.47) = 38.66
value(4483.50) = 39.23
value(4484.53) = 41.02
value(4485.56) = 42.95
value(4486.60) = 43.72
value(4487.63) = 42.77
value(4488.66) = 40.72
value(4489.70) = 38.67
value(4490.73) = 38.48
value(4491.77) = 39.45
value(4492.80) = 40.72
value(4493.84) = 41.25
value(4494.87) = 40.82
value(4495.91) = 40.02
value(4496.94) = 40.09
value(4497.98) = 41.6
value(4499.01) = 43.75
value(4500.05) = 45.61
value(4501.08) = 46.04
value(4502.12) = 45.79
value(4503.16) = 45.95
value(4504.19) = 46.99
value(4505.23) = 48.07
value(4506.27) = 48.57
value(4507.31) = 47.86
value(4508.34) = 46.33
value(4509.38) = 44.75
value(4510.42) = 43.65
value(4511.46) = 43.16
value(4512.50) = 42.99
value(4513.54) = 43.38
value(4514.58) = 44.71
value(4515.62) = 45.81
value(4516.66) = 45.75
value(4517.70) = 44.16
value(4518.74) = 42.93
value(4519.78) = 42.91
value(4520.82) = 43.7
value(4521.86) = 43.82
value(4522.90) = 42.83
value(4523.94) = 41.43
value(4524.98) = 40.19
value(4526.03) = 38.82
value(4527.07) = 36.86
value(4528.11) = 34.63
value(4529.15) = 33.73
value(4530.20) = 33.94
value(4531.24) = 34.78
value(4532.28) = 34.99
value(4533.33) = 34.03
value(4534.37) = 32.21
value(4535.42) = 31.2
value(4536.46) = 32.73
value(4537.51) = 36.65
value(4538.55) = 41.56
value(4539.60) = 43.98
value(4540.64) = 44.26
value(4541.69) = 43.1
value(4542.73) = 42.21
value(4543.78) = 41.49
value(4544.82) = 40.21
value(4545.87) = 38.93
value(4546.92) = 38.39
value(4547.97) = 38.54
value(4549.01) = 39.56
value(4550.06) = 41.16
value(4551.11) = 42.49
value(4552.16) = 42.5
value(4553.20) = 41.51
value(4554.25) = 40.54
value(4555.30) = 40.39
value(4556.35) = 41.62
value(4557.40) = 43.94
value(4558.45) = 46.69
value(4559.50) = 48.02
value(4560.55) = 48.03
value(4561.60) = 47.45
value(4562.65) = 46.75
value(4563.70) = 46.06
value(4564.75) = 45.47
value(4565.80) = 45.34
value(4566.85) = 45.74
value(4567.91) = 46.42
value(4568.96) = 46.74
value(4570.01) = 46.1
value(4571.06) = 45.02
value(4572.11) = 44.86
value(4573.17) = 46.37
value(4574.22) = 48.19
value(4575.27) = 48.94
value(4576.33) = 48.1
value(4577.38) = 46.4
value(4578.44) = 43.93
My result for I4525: 1.6 A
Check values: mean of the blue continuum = 41.2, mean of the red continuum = 44.2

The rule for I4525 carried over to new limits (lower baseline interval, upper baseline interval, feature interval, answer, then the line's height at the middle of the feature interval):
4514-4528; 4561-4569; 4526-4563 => 3.80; 44.4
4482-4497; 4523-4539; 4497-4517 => -3.38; 38.7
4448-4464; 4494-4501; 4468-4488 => -1.35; 37.9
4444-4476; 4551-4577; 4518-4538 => 2.06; 41.9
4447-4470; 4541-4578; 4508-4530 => -1.10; 40.1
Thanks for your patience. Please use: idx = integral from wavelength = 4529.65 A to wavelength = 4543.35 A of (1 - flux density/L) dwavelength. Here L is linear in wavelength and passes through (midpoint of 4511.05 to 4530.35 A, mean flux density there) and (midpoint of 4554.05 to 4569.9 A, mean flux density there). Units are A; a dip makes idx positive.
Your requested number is 1.8 A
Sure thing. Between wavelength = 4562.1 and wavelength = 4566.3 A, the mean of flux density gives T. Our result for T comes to 46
